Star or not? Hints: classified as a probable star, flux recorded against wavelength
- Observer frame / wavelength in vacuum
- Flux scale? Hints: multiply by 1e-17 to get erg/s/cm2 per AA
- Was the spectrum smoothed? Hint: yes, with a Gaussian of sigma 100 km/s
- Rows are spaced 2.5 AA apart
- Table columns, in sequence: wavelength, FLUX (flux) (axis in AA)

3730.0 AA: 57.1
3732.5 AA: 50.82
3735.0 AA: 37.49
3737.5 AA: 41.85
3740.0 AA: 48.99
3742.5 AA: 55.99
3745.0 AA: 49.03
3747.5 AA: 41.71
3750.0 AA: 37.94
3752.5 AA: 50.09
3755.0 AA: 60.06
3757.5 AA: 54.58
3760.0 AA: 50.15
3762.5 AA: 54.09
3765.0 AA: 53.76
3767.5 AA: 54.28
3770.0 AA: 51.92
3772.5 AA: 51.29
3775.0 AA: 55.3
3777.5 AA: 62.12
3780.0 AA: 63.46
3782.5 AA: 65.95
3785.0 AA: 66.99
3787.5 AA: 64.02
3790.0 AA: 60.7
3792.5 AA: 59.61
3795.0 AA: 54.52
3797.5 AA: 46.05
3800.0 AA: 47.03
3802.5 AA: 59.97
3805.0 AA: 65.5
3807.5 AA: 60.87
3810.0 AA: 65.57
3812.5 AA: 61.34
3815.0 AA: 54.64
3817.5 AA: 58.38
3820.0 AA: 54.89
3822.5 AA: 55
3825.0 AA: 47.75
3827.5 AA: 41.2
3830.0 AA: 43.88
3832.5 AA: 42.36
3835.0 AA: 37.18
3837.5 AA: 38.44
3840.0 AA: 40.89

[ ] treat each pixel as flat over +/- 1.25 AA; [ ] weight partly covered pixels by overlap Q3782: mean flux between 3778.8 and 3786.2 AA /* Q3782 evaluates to 65.5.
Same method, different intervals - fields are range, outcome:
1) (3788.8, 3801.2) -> 53.6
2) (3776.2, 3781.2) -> 62.7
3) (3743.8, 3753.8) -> 44.7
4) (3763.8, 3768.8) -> 54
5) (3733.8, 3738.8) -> 39.8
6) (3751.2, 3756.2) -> 54.9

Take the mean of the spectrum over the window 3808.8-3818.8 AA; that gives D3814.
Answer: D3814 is 59.9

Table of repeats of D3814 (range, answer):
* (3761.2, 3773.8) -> 53.1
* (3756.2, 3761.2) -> 52.5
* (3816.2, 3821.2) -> 56.6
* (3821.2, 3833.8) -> 46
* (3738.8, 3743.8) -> 52.5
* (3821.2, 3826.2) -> 51.4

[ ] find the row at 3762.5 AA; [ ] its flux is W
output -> 54.09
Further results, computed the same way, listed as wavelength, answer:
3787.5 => 64.02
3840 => 40.89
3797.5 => 46.05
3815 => 54.64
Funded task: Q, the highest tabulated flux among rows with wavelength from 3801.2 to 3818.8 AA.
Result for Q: 65.57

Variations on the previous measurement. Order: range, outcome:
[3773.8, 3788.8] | 66.99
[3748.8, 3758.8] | 60.06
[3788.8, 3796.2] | 60.7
